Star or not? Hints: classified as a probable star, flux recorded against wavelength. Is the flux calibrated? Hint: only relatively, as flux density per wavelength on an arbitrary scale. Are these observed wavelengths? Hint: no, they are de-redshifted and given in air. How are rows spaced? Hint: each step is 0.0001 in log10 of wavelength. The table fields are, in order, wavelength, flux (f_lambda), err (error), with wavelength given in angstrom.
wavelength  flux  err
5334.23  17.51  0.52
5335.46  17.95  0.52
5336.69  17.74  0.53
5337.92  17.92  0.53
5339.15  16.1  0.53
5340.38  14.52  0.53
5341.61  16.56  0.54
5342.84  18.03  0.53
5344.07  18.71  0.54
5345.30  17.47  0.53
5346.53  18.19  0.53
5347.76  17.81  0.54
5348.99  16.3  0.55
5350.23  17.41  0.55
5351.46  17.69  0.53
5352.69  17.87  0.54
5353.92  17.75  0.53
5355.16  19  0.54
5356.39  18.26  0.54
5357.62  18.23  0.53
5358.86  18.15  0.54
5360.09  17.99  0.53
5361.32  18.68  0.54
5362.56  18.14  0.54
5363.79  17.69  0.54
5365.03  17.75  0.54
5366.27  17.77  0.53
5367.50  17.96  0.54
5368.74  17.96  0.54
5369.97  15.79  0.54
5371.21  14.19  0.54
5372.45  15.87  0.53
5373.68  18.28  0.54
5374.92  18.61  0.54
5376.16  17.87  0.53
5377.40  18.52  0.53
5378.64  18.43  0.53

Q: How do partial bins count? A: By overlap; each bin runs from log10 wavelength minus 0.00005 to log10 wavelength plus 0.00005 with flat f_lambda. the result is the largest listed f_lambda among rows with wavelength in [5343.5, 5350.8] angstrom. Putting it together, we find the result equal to 18.71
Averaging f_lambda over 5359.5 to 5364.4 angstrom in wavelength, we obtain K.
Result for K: 18.1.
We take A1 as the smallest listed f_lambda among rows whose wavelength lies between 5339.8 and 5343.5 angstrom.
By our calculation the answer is 14.52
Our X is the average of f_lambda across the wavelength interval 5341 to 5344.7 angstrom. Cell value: 17.8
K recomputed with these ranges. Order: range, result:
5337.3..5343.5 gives 16.6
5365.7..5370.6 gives 17.4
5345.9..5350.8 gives 17.4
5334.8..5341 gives 16.8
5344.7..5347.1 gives 17.8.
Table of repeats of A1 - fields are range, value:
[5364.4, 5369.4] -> 17.75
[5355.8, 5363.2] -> 17.99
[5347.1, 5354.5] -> 16.3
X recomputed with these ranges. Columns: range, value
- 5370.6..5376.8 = 17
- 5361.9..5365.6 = 17.8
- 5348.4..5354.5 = 17.4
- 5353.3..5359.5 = 18.3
